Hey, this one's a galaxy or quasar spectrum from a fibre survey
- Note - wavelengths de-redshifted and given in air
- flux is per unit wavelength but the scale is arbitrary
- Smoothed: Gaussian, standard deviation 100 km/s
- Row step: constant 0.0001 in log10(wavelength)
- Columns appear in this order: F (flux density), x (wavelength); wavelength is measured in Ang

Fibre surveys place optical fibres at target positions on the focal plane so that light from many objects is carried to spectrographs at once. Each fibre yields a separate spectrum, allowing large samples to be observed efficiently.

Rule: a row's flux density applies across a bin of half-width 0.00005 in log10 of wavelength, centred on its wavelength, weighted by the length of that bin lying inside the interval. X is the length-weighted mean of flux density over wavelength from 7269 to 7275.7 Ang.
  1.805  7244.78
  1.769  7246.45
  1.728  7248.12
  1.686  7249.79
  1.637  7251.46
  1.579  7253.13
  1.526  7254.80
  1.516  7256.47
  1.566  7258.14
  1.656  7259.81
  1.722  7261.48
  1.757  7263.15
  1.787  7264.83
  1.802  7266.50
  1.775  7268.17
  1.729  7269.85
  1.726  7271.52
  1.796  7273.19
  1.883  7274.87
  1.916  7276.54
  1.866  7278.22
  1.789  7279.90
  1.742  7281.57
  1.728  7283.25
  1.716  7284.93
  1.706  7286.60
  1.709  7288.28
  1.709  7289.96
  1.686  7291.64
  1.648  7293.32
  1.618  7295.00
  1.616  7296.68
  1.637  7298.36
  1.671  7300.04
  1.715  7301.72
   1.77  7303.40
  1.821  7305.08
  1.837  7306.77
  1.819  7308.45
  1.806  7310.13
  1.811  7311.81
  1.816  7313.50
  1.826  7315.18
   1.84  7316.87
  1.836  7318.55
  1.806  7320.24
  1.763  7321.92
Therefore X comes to 1.78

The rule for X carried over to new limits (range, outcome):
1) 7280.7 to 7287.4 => 1.73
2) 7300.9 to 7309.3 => 1.79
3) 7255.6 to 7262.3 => 1.62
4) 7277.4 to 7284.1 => 1.78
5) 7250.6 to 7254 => 1.61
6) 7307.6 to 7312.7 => 1.81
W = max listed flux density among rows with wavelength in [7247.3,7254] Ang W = 1.728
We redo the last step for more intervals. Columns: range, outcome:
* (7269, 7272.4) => 1.729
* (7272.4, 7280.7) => 1.916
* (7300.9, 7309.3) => 1.837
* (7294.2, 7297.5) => 1.618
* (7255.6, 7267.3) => 1.802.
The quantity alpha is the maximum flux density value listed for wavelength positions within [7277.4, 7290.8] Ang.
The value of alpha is 1.866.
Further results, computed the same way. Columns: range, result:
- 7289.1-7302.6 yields 1.715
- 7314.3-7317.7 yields 1.84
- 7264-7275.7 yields 1.883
